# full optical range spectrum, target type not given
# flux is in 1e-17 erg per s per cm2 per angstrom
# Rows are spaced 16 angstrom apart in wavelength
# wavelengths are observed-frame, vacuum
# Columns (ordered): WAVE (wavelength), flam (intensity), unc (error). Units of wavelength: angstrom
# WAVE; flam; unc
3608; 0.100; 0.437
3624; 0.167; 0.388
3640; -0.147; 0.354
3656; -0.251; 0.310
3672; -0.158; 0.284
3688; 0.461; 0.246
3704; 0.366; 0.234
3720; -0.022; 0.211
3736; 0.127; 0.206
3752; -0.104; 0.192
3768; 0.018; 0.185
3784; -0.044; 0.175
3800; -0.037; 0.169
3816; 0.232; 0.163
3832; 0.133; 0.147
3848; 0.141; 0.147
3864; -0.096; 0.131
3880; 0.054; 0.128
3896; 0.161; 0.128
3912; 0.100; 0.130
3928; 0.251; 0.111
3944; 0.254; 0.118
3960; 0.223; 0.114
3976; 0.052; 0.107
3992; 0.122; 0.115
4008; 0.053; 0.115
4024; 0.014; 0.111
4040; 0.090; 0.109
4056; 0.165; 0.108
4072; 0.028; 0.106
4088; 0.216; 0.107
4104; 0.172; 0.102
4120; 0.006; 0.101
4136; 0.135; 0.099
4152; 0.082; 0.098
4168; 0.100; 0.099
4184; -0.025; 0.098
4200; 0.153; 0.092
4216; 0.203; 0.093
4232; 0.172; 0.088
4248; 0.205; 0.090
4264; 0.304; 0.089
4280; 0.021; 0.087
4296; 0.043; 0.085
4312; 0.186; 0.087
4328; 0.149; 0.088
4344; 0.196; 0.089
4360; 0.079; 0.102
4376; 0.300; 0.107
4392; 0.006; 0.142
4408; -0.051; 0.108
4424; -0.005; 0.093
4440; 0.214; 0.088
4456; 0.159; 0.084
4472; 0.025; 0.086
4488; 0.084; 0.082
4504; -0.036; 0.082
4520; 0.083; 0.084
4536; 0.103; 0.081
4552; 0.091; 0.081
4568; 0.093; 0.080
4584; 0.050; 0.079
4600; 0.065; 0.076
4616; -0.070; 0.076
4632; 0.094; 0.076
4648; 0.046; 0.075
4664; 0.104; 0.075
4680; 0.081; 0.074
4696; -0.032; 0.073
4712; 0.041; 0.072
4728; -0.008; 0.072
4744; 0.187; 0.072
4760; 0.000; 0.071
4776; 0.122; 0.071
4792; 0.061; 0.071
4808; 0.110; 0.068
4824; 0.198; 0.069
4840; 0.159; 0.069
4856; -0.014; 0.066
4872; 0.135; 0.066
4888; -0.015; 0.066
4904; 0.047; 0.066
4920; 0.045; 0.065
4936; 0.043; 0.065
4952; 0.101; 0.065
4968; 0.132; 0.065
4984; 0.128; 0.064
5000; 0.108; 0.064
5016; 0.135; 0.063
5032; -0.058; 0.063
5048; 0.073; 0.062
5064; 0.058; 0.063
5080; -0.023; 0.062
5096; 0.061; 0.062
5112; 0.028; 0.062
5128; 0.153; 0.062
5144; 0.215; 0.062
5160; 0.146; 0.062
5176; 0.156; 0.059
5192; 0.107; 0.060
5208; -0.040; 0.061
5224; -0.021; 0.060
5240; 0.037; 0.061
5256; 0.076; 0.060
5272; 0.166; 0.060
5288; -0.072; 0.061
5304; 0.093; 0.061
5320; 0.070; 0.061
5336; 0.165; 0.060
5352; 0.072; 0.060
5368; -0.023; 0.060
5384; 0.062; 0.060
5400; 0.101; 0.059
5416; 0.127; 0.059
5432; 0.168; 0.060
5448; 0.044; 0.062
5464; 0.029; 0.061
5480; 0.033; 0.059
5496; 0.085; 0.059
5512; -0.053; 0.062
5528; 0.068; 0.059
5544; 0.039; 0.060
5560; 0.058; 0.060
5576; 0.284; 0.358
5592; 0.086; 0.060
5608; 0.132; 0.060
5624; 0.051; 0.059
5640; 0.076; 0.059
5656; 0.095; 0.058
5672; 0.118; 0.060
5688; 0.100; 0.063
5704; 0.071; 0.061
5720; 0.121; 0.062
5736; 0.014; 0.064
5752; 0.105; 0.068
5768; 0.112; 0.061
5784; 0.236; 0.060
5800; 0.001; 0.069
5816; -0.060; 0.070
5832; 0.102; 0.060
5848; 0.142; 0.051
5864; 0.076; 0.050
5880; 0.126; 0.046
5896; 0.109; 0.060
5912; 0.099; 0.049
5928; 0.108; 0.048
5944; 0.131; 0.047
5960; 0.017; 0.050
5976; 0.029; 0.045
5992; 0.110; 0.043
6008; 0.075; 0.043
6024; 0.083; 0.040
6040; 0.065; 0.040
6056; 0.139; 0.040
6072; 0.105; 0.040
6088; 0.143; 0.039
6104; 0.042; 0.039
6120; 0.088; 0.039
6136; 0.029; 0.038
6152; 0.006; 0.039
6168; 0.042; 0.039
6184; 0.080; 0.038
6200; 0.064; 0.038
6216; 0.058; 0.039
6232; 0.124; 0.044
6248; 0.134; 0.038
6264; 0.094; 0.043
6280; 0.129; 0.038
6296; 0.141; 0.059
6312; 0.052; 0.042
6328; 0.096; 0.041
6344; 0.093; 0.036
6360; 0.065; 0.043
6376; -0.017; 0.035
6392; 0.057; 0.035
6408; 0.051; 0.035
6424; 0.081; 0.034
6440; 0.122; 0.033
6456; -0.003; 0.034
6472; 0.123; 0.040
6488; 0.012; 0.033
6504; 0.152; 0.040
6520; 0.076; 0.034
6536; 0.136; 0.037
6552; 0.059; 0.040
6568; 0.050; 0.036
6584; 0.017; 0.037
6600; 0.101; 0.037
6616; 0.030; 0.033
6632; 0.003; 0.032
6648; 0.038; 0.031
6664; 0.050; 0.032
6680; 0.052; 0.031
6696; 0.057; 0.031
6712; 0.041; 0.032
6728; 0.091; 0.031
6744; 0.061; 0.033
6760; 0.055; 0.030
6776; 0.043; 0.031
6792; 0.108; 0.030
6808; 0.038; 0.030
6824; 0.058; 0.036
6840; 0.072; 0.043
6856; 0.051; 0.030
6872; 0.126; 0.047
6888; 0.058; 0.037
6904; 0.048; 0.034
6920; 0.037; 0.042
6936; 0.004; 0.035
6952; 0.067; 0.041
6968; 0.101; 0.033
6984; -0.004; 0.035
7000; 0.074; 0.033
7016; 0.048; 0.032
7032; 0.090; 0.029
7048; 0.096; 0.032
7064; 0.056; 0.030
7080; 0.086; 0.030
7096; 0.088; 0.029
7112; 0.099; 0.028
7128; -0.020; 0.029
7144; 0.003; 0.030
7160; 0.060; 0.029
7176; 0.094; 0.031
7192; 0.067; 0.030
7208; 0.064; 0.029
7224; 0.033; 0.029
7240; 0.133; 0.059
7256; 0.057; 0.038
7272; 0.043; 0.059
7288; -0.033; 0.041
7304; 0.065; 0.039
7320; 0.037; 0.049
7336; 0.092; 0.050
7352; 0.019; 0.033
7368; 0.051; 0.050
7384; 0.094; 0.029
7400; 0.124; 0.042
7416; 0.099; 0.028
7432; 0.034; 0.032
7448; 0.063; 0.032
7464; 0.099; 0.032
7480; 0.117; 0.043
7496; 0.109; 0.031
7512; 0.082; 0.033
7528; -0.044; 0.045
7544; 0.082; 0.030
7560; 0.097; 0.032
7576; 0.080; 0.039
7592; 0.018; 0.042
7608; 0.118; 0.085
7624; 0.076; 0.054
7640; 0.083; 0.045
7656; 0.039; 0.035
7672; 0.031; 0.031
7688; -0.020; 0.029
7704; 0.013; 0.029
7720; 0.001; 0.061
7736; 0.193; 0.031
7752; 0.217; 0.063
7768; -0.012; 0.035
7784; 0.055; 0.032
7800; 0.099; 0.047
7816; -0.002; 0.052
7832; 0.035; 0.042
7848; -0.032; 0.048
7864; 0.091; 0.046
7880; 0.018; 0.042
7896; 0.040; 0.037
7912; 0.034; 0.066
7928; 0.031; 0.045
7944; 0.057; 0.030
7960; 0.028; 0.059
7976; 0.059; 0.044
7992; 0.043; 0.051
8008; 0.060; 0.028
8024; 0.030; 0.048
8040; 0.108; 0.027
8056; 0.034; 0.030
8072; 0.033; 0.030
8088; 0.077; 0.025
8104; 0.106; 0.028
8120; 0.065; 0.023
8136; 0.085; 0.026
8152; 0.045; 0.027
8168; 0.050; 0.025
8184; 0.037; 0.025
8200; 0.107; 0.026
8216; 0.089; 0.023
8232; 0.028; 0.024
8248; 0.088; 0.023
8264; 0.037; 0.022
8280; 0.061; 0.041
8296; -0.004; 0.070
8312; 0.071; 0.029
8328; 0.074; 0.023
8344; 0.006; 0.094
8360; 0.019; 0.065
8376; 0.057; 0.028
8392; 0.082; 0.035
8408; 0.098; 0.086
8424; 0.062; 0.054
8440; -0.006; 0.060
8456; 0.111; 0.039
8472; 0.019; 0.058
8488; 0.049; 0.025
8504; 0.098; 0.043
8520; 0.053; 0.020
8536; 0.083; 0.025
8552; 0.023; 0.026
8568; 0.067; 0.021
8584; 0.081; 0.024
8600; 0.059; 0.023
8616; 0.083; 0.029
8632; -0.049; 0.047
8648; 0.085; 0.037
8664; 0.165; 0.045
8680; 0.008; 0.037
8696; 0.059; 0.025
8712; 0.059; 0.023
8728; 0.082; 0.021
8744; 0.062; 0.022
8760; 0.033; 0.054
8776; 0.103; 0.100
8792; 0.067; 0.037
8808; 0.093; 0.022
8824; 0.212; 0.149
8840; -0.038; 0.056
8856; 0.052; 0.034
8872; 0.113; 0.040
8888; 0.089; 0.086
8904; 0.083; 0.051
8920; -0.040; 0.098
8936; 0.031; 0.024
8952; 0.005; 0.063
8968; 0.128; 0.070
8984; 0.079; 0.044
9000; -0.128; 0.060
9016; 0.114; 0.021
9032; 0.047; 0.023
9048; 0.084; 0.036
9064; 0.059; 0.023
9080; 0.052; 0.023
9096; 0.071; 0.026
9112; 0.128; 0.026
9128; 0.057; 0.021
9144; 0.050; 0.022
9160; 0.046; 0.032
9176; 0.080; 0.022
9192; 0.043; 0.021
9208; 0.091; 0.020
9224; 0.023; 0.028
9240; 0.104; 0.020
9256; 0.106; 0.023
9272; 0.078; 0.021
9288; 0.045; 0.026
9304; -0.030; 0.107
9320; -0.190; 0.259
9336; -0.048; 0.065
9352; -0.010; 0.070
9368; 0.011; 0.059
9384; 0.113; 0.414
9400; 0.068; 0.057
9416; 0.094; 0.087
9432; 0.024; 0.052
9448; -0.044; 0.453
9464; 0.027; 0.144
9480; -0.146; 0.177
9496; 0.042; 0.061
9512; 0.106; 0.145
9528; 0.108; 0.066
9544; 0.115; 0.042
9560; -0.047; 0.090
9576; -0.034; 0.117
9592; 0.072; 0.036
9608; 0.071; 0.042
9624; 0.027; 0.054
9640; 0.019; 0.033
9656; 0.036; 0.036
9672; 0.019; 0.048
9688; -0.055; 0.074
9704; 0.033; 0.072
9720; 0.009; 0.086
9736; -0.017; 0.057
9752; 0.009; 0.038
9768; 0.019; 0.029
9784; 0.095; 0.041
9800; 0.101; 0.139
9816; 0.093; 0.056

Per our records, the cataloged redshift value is 1.08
